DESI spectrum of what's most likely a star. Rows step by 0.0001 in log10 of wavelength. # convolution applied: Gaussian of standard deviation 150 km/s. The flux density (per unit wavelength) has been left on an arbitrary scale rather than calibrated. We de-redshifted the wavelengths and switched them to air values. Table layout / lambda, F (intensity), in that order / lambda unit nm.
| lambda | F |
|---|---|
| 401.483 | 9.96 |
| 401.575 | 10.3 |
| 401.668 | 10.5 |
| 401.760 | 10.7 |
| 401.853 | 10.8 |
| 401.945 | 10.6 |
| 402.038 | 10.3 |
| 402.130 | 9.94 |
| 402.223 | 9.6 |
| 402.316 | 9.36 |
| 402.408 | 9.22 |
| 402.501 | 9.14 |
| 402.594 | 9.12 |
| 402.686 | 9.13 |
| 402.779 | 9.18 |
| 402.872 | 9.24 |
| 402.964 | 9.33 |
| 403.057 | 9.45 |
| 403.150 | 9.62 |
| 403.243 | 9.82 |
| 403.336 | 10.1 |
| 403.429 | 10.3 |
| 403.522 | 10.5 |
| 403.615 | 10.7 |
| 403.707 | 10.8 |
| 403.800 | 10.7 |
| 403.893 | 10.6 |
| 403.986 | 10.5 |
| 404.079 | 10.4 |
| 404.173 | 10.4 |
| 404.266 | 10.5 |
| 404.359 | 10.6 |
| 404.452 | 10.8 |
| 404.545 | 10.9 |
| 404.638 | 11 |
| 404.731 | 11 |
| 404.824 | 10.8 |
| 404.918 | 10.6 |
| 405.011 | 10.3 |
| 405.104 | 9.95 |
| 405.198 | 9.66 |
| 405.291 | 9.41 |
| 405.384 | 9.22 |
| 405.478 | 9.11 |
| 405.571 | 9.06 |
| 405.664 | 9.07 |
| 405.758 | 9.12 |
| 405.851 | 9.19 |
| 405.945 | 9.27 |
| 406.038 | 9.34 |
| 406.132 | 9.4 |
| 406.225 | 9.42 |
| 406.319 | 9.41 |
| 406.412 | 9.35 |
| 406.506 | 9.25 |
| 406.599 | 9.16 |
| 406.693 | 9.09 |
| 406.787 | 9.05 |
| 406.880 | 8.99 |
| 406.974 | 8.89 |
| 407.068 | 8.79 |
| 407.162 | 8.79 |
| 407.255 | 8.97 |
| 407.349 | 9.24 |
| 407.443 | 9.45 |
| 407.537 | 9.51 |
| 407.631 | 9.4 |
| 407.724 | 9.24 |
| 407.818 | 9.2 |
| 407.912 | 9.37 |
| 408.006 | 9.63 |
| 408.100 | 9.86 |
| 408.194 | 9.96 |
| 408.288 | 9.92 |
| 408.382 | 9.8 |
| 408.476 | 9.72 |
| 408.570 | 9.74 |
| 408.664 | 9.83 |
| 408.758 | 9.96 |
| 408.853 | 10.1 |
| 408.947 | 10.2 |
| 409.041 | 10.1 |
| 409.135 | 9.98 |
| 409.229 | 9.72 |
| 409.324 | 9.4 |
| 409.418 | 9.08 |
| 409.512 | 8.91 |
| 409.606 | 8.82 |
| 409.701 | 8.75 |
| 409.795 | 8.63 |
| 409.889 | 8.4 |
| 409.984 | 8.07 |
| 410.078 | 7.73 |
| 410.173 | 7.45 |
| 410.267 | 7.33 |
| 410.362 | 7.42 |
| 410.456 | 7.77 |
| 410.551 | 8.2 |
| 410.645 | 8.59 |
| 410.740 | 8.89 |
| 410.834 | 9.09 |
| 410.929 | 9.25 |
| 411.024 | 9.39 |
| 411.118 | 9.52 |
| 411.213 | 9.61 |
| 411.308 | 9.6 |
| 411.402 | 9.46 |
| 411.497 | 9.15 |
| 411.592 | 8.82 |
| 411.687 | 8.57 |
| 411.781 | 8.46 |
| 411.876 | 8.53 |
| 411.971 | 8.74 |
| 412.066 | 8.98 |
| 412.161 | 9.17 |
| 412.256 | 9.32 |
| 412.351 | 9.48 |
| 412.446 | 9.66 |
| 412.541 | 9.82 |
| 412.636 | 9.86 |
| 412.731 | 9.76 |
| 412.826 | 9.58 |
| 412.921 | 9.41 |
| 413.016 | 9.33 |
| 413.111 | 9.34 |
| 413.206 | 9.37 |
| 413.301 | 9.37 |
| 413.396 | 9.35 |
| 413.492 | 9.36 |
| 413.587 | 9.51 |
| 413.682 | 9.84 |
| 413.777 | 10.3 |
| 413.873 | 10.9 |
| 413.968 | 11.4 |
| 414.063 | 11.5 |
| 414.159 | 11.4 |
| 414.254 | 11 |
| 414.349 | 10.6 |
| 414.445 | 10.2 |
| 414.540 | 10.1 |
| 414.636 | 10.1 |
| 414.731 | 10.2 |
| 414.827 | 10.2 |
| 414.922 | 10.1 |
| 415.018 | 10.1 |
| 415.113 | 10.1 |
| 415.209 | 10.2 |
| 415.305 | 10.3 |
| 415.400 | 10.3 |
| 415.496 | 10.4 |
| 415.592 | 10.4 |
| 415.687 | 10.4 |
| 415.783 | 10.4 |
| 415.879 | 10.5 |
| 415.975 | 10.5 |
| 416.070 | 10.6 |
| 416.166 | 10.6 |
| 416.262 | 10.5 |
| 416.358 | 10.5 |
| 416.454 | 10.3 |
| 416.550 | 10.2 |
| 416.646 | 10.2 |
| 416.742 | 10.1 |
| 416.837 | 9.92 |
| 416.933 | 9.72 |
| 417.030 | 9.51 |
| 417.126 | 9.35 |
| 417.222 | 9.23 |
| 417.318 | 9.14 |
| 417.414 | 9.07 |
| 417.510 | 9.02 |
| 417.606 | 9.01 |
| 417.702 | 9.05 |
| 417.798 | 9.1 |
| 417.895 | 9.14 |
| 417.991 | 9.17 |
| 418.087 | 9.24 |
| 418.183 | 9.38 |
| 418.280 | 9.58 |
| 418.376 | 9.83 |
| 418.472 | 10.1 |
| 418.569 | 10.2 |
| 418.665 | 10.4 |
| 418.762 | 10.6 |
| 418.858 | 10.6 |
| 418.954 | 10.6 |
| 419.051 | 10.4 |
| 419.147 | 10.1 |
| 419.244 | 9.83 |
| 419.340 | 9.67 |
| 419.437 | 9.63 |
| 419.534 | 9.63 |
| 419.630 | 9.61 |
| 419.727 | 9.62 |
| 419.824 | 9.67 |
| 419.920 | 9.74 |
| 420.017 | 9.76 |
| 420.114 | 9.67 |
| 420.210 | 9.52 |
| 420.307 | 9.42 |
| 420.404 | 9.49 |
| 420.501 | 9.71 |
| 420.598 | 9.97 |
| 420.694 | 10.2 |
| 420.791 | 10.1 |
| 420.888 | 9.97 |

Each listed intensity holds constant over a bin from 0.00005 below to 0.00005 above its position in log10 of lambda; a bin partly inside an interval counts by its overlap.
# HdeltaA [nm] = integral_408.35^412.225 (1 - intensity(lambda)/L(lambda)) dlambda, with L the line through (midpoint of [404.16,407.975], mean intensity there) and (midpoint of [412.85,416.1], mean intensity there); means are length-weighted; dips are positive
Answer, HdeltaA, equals 0.35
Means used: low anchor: 9.59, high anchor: 10.2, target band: 8.99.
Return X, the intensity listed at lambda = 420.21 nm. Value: 9.52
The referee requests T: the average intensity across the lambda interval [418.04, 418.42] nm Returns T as 9.5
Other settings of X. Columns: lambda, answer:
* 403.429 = 10.3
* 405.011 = 10.3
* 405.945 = 9.27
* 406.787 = 9.05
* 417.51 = 9.02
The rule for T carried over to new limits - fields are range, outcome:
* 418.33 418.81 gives 10.2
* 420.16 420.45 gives 9.49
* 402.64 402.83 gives 9.15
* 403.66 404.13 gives 10.6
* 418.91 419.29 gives 10.2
